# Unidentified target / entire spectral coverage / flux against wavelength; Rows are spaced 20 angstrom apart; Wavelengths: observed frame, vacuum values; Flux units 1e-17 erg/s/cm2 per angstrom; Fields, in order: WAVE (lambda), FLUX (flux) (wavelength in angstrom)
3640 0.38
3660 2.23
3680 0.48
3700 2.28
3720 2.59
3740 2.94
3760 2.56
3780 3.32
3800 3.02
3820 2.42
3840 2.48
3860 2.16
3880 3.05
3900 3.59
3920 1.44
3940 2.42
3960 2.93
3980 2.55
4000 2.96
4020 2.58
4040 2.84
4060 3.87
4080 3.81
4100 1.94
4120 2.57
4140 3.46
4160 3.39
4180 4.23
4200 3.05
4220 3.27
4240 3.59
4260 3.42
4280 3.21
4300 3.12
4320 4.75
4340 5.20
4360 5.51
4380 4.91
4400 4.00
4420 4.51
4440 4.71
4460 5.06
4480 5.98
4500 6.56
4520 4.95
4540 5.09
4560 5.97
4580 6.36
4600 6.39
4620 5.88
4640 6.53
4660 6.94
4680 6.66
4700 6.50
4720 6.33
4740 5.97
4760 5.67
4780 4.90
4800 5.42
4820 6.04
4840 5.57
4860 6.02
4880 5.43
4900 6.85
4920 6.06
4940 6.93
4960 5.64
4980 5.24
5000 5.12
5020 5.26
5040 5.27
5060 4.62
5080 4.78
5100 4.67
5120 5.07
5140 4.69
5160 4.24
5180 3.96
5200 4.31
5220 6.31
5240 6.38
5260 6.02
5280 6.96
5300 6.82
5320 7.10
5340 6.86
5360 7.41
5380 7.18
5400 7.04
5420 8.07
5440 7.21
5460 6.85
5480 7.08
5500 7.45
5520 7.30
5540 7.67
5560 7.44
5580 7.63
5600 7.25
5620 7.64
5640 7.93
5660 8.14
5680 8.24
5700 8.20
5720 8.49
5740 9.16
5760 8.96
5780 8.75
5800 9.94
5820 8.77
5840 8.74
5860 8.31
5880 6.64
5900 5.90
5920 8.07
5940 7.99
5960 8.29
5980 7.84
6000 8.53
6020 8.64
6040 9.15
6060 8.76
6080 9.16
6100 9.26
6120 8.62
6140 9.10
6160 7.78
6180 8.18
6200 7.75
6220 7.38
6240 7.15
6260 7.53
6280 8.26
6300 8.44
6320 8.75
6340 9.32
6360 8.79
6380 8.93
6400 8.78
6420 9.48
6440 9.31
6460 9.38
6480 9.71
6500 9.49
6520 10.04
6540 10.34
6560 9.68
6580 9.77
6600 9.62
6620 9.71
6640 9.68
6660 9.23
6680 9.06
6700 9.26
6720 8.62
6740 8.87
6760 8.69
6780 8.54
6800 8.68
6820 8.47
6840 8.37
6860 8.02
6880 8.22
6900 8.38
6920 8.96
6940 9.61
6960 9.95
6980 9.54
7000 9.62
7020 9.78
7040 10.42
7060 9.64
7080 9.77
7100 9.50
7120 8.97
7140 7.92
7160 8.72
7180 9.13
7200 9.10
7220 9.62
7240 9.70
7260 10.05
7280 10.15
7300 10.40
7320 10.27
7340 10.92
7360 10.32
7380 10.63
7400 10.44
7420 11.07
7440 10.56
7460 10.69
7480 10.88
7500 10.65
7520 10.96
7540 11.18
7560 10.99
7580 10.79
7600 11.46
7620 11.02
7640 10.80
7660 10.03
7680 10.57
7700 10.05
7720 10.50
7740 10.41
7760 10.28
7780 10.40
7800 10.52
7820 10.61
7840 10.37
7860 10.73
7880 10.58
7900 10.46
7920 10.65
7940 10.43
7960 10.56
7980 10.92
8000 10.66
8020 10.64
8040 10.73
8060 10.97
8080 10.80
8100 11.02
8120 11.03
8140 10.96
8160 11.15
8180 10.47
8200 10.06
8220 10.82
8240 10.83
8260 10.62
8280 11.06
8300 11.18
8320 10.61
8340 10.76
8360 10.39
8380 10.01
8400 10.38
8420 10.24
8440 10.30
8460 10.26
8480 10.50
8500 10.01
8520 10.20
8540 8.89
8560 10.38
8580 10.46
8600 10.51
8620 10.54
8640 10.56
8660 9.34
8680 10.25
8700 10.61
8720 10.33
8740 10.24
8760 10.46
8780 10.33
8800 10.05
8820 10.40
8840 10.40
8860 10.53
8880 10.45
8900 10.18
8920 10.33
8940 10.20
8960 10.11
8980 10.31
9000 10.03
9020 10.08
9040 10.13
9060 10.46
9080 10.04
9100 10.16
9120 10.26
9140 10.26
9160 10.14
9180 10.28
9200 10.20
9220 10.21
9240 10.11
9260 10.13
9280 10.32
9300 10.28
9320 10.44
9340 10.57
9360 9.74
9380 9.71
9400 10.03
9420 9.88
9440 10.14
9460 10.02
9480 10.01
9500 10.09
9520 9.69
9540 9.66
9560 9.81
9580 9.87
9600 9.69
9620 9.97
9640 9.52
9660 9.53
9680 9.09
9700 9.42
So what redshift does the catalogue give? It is 0.000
